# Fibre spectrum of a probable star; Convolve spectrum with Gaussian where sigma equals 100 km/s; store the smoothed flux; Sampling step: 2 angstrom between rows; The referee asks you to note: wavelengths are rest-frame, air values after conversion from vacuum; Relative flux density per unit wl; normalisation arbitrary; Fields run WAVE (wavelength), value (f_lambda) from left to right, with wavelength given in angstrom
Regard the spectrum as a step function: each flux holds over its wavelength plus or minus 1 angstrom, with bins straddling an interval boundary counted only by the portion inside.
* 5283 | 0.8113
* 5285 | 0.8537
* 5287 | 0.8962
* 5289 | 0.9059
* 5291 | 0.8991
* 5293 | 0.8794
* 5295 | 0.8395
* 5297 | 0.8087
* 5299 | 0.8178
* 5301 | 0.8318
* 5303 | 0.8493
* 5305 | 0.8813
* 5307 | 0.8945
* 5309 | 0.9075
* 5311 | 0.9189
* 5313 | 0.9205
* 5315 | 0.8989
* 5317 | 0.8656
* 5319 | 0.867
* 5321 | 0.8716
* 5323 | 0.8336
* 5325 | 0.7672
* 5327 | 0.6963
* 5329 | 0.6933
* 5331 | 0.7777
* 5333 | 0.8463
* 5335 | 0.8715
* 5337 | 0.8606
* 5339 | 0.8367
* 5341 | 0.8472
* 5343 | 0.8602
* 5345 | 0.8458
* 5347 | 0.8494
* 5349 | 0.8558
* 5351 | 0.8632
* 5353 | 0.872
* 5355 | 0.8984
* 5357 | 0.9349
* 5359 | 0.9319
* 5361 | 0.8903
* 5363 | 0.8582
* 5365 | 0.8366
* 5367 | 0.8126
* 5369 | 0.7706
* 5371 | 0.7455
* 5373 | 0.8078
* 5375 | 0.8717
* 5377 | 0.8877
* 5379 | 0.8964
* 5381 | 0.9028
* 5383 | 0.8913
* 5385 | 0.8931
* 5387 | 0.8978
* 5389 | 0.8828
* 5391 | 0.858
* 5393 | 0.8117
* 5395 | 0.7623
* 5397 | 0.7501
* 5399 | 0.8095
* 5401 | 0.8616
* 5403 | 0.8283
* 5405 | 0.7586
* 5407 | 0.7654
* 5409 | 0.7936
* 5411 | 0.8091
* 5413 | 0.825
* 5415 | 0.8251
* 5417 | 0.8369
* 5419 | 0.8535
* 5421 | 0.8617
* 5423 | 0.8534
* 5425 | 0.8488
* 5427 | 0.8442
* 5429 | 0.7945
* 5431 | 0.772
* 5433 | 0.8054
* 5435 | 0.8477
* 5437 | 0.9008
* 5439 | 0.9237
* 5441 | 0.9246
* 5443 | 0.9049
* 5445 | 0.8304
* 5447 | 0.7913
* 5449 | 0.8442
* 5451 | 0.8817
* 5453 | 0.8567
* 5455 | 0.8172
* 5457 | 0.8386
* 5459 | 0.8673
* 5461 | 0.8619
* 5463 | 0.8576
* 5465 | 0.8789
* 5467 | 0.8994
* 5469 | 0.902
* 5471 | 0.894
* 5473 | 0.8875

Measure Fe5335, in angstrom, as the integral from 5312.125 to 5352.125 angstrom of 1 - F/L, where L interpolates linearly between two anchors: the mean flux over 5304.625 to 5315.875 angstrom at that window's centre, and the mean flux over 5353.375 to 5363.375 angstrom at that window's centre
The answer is 3.01 angstrom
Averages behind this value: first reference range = 0.905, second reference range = 0.904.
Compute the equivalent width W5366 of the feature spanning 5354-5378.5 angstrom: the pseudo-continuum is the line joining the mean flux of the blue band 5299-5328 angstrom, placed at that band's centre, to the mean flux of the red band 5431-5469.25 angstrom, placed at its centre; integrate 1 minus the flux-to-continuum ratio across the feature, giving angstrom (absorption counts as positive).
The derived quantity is 0.1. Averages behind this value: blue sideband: 0.856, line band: 0.855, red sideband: 0.862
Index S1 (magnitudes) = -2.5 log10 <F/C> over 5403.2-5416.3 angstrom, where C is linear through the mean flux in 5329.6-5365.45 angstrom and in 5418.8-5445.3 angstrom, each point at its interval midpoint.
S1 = 0.076 mag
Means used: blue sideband 0.862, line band 0.799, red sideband 0.855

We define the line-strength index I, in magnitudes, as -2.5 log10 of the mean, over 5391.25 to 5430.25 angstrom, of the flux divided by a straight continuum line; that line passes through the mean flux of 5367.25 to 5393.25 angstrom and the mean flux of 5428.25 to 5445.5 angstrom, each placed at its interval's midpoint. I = 0.053 mag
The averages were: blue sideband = 0.855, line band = 0.816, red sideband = 0.858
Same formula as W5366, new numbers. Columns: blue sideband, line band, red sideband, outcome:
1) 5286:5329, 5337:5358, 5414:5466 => -0.3 angstrom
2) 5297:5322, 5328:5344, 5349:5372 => 0.7 angstrom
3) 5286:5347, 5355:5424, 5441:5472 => 1.3 angstrom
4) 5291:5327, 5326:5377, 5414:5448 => 1.0 angstrom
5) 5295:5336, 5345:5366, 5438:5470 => -0.7 angstrom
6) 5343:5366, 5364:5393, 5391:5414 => -0.5 angstrom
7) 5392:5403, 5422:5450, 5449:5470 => -0.3 angstrom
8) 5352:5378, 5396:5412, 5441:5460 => 1.1 angstrom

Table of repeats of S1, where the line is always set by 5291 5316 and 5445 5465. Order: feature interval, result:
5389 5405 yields 0.057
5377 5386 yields -0.044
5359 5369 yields 0.015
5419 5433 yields 0.029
